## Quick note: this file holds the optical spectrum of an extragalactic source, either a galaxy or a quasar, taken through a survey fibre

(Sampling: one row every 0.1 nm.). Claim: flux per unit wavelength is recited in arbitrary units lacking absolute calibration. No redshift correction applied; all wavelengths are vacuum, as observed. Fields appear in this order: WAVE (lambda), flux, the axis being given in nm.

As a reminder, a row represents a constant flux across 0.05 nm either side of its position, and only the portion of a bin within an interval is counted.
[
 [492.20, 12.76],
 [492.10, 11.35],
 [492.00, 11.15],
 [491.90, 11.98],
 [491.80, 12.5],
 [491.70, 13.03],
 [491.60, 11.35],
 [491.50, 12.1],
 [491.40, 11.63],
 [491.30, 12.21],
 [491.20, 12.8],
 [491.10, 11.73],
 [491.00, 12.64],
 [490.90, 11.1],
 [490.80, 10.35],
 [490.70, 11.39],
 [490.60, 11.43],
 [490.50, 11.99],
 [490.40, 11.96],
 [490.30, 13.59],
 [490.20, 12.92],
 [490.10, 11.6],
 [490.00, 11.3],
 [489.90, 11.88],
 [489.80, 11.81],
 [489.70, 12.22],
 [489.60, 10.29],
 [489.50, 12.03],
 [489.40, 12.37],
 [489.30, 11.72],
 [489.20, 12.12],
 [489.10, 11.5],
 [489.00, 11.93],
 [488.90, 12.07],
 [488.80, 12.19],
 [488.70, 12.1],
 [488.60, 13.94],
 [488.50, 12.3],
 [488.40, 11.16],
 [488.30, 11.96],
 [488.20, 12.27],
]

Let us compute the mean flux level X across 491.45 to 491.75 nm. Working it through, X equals 12.2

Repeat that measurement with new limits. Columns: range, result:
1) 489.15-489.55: 12.1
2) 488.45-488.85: 12.6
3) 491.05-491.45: 12.1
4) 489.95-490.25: 11.9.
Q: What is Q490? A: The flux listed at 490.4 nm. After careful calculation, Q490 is 11.96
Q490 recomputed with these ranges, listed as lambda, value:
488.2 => 12.27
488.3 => 11.96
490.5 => 11.99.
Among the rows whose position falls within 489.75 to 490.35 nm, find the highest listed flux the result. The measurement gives 13.59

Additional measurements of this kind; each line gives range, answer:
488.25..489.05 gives 13.94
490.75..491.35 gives 12.8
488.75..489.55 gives 12.37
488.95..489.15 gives 11.93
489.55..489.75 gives 12.22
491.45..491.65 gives 12.1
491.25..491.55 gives 12.21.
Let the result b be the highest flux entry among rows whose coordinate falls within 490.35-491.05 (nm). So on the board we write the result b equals 12.64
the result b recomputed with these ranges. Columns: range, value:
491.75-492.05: 12.5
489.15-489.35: 12.12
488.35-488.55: 12.3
